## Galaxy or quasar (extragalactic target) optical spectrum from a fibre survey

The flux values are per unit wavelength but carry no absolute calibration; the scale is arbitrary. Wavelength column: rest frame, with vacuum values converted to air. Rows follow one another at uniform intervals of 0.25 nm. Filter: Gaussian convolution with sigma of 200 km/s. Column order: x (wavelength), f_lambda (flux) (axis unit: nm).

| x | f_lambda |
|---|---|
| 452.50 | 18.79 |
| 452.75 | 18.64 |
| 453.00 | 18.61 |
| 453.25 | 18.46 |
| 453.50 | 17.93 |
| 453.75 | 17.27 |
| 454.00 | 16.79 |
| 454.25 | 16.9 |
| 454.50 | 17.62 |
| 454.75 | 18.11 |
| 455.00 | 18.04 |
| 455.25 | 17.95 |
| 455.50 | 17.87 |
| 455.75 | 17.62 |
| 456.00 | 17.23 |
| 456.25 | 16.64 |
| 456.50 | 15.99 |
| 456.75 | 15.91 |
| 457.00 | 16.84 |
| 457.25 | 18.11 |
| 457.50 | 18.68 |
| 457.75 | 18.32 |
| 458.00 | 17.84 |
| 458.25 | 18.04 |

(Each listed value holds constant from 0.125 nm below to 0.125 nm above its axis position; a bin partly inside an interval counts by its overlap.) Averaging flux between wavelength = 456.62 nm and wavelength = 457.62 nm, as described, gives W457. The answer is 17.4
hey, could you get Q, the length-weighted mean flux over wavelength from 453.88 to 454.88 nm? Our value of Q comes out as 17.4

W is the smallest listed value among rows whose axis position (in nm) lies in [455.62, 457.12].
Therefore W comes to 15.91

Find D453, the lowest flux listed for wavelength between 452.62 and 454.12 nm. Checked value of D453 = 16.79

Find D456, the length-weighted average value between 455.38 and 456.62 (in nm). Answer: 17.1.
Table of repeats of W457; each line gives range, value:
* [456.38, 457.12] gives 16.2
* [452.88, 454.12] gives 17.8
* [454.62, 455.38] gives 18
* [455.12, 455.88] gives 17.8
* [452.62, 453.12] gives 18.6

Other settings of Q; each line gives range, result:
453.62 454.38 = 17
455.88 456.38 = 16.9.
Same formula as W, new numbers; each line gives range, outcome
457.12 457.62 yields 18.11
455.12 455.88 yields 17.62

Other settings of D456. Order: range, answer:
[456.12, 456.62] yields 16.3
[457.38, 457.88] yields 18.5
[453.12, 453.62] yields 18.2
